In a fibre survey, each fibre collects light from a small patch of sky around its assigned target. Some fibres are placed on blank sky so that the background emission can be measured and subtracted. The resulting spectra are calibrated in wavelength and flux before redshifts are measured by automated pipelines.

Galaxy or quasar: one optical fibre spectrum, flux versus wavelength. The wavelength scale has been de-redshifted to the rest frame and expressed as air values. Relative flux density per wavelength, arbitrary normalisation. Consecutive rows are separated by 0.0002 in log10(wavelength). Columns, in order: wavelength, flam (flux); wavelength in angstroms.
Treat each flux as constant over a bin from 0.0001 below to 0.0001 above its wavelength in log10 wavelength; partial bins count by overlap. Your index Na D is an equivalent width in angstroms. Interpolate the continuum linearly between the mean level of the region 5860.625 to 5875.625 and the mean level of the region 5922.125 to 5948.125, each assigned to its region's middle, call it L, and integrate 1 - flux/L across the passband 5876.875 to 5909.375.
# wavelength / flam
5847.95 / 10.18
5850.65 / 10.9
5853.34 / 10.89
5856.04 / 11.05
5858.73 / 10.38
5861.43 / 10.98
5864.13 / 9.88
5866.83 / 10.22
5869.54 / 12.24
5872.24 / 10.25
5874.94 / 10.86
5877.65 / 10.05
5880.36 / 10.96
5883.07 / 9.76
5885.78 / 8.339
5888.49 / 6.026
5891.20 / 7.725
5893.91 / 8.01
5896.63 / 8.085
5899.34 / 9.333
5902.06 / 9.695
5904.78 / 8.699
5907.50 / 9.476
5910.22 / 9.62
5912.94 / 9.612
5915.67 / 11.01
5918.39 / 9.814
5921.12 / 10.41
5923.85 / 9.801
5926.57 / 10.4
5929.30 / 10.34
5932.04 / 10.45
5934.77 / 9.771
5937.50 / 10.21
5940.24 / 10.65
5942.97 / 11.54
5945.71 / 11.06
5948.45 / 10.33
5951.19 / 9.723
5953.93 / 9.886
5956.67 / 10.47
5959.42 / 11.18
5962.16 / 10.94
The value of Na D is 5.5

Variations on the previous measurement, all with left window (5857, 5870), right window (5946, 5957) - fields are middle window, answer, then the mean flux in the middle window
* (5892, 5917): 2.81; 9.25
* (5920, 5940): 0.12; 10.2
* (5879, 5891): 2.12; 8.67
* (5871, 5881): 0.07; 10.5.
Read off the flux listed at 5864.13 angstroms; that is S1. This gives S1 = 9.88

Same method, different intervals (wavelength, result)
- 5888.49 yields 6.026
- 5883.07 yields 9.76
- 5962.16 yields 10.94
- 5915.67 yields 11.01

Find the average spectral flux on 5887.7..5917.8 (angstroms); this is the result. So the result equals 8.93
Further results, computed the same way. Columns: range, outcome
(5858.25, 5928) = 9.67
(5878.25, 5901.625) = 8.62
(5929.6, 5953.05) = 10.4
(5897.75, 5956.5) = 10.1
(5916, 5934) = 10.2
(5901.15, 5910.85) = 9.34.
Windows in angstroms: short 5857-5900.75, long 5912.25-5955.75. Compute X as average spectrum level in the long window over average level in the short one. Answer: 1.1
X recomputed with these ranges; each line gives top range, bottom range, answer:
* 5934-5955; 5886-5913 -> 1.22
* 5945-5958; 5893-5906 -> 1.17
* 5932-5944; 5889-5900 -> 1.31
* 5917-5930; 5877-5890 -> 1.13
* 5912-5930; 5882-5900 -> 1.26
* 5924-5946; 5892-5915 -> 1.15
